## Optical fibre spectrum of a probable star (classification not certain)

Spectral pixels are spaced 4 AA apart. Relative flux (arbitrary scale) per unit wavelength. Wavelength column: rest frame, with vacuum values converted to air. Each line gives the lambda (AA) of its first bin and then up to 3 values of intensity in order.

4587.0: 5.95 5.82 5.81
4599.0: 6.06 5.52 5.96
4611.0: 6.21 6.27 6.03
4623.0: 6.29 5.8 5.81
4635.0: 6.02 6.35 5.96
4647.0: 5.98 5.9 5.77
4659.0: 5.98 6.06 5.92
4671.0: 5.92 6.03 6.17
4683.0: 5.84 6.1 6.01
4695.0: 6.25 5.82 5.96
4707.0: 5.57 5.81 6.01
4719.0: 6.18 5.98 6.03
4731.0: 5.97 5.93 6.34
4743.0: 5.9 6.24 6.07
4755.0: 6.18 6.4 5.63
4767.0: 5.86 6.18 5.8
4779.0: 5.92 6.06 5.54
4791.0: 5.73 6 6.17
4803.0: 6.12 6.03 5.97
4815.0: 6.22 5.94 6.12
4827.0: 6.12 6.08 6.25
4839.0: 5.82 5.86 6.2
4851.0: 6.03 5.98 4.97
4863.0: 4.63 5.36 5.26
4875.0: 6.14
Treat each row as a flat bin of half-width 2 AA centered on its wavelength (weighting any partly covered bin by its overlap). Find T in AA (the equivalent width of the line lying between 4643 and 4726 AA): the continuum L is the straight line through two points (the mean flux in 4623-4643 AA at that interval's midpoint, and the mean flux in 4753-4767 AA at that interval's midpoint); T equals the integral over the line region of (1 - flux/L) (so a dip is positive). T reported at 0.9 AA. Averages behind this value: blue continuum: 6.02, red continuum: 6.04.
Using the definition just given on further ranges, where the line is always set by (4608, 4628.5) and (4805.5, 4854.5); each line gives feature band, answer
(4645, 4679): 0.82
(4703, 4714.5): 0.59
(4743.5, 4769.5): 0.08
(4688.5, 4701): 0.13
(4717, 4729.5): 0.05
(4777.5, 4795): 0.68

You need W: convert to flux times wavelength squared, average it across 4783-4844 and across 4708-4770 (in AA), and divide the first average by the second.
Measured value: 1.03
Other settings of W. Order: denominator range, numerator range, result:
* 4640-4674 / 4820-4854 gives 1.10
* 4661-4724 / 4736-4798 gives 1.03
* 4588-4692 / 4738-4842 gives 1.07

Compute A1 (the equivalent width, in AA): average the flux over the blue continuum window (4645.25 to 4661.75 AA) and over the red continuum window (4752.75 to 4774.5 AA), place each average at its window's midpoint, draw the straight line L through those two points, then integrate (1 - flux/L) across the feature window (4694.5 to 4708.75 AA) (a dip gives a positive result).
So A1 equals 0.2 AA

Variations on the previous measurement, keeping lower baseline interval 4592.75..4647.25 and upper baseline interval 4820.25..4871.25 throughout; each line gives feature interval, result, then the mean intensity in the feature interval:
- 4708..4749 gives -1.0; 6.03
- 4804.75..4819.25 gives -0.6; 6.05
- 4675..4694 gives -0.3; 6.04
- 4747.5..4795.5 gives -0.9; 5.96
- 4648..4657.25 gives 0.2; 5.85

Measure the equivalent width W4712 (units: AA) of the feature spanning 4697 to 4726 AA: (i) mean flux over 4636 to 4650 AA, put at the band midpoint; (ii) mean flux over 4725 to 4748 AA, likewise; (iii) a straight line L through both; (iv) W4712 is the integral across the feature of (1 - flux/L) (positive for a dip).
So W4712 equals 0.7 AA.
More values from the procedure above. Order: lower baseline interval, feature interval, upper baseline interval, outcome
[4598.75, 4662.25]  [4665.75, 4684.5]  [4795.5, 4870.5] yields 0.0 AA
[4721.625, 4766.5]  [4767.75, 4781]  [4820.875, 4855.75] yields 0.2 AA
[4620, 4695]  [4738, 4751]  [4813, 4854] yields -0.2 AA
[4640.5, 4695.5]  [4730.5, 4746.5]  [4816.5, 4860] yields -0.2 AA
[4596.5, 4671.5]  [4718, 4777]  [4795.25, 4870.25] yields -1.2 AA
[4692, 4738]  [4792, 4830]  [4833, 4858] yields -0.6 AA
